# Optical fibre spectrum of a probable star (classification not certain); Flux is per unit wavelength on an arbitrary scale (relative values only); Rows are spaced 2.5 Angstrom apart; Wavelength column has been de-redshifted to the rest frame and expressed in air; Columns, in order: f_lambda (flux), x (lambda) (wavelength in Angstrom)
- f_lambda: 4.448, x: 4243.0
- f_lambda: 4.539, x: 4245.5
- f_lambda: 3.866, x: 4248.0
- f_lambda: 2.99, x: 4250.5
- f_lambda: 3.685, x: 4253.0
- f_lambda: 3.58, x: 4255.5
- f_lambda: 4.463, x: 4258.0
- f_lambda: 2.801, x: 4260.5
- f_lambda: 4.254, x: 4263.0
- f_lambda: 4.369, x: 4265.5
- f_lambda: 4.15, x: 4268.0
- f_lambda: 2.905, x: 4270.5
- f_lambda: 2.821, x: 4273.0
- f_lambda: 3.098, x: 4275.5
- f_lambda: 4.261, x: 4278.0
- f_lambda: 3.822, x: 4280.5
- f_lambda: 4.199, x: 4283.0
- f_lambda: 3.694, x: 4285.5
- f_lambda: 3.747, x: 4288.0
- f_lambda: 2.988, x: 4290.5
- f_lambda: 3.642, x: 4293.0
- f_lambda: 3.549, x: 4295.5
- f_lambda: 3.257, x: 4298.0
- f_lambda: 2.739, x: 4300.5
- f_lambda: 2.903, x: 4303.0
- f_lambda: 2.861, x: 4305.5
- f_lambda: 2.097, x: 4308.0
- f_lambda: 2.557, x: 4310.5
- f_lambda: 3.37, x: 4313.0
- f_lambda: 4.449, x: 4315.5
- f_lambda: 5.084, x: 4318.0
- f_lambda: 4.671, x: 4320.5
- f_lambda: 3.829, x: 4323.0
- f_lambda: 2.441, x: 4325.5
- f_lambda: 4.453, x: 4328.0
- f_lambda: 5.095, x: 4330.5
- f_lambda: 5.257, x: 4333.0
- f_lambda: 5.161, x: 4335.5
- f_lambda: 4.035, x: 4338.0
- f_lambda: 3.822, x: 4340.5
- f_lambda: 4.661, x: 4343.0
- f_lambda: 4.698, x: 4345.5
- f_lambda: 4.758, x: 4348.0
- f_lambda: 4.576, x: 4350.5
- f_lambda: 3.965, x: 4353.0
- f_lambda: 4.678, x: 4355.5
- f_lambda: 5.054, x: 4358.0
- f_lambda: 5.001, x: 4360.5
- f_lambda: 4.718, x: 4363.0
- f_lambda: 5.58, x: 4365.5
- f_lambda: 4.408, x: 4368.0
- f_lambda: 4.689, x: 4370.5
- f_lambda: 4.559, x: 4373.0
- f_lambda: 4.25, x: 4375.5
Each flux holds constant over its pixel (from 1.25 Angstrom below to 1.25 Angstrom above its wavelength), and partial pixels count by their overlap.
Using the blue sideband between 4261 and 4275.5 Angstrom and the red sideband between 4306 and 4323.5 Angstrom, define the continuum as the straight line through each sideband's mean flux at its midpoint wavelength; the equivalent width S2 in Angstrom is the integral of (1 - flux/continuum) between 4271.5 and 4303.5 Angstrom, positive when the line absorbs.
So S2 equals 1.63 Angstrom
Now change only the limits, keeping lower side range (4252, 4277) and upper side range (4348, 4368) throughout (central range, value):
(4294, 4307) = 3.21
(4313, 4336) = -0.27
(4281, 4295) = 0.88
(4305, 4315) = 3.21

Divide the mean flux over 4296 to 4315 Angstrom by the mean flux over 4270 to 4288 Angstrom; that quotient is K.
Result 0.81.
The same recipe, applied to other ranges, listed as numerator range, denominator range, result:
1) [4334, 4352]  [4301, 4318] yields 1.43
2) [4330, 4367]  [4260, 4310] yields 1.39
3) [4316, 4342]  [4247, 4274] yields 1.21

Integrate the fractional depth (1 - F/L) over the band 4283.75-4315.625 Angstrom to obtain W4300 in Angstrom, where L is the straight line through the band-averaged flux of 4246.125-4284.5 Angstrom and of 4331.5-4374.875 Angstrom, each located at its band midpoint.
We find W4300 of 6.90 Angstrom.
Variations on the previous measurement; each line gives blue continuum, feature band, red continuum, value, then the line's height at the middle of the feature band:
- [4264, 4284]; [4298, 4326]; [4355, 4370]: 5.62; 4.22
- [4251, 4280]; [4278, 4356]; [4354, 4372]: 7.24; 4.29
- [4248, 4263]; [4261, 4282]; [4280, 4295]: -0.30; 3.63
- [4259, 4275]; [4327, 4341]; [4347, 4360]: -0.98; 4.38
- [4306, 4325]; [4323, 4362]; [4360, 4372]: -1.80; 4.29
